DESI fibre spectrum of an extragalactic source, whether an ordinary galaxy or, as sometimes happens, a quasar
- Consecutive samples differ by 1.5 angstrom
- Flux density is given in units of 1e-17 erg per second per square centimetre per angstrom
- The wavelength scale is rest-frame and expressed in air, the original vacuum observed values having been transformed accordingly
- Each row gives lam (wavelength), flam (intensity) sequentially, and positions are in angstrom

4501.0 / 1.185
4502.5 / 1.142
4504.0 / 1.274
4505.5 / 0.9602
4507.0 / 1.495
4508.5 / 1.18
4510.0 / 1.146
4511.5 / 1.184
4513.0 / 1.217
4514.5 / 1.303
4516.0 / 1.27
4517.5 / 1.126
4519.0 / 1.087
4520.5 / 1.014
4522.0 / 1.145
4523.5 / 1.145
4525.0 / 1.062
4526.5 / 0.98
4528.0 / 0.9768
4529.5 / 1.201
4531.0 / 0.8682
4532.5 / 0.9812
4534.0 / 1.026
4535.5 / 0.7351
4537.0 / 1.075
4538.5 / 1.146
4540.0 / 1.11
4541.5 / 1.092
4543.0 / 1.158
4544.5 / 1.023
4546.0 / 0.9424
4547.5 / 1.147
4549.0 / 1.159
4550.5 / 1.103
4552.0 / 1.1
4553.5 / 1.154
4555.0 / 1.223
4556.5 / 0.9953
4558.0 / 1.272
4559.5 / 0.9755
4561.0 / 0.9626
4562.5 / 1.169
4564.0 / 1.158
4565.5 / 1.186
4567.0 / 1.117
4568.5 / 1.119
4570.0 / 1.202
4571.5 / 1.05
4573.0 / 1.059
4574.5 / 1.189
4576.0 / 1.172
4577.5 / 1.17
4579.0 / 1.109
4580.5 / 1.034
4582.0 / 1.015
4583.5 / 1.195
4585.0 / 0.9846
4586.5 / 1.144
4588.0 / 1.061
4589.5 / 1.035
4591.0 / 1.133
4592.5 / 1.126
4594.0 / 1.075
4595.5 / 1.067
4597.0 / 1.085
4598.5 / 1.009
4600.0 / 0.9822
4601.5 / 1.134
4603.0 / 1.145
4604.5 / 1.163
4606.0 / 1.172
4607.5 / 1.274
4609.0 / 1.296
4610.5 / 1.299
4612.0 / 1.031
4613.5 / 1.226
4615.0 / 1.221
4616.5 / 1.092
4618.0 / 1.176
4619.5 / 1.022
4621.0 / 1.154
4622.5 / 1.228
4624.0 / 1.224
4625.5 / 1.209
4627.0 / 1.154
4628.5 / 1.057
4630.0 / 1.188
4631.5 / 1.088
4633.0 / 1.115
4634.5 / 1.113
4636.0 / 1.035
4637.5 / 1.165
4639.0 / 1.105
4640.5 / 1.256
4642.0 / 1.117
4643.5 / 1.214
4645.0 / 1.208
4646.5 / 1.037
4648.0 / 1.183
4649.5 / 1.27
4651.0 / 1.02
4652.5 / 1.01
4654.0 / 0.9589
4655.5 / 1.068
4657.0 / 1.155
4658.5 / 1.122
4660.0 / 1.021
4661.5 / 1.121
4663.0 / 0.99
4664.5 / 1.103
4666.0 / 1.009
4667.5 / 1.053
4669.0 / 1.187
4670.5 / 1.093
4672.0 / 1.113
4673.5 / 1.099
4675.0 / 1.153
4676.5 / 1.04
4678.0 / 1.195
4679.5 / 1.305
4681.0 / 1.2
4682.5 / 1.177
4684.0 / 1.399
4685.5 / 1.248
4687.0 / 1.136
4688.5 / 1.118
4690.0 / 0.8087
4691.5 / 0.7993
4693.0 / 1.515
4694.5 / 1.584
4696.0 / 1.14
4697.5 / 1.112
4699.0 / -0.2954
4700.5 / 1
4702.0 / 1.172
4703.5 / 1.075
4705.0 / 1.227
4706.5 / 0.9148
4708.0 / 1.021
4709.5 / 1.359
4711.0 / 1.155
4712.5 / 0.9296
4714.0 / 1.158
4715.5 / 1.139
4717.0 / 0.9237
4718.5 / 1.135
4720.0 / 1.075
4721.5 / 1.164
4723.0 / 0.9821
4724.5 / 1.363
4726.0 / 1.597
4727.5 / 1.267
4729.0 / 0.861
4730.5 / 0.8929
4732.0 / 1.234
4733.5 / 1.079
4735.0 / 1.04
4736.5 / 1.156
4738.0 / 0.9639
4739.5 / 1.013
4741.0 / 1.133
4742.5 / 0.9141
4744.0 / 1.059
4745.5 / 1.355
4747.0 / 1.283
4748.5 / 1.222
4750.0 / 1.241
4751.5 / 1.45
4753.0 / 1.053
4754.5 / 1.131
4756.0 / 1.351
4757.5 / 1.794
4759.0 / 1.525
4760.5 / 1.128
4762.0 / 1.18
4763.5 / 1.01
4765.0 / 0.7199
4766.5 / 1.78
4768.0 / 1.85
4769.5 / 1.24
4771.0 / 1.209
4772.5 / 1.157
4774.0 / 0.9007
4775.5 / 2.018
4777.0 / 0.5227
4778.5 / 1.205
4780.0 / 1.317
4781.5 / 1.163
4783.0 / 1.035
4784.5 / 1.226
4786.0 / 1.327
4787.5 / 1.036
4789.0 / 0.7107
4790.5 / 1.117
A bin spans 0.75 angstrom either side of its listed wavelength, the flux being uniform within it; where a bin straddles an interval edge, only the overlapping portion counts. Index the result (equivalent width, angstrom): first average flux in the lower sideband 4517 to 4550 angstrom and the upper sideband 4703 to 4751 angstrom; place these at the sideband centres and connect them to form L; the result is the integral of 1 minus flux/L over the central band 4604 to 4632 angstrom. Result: -2.27 angstrom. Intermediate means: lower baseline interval 1.05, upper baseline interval 1.12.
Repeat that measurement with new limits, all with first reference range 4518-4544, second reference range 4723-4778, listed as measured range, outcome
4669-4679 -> 0.24 angstrom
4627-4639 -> 0.13 angstrom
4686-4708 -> 2.75 angstrom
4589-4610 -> -0.49 angstrom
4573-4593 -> -0.31 angstrom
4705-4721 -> 1.27 angstrom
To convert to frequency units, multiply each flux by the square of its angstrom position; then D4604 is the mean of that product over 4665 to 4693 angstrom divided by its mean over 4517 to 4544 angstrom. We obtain 1.15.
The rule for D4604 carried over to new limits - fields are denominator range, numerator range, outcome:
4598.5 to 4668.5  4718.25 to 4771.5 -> 1.12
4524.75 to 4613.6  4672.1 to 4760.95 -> 1.11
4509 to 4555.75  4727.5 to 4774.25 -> 1.20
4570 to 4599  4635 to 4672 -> 1.04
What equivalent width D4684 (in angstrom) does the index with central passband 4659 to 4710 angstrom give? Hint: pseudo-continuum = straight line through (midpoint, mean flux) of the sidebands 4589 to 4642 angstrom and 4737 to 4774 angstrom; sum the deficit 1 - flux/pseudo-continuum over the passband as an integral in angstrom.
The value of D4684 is 3.96 angstrom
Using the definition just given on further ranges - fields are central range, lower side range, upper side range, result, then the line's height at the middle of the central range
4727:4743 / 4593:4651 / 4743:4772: 2.7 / 1.27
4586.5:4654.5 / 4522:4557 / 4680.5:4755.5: -2.9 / 1.09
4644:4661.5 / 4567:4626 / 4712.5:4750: 0.4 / 1.13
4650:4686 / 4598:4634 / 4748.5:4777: 2.6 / 1.2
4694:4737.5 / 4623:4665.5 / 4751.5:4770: 5.6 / 1.24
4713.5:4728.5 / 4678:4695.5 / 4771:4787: 0.3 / 1.2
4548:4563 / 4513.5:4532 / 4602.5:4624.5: 0.2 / 1.13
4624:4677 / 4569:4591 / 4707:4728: 0.9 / 1.13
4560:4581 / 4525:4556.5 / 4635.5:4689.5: -0.9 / 1.08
